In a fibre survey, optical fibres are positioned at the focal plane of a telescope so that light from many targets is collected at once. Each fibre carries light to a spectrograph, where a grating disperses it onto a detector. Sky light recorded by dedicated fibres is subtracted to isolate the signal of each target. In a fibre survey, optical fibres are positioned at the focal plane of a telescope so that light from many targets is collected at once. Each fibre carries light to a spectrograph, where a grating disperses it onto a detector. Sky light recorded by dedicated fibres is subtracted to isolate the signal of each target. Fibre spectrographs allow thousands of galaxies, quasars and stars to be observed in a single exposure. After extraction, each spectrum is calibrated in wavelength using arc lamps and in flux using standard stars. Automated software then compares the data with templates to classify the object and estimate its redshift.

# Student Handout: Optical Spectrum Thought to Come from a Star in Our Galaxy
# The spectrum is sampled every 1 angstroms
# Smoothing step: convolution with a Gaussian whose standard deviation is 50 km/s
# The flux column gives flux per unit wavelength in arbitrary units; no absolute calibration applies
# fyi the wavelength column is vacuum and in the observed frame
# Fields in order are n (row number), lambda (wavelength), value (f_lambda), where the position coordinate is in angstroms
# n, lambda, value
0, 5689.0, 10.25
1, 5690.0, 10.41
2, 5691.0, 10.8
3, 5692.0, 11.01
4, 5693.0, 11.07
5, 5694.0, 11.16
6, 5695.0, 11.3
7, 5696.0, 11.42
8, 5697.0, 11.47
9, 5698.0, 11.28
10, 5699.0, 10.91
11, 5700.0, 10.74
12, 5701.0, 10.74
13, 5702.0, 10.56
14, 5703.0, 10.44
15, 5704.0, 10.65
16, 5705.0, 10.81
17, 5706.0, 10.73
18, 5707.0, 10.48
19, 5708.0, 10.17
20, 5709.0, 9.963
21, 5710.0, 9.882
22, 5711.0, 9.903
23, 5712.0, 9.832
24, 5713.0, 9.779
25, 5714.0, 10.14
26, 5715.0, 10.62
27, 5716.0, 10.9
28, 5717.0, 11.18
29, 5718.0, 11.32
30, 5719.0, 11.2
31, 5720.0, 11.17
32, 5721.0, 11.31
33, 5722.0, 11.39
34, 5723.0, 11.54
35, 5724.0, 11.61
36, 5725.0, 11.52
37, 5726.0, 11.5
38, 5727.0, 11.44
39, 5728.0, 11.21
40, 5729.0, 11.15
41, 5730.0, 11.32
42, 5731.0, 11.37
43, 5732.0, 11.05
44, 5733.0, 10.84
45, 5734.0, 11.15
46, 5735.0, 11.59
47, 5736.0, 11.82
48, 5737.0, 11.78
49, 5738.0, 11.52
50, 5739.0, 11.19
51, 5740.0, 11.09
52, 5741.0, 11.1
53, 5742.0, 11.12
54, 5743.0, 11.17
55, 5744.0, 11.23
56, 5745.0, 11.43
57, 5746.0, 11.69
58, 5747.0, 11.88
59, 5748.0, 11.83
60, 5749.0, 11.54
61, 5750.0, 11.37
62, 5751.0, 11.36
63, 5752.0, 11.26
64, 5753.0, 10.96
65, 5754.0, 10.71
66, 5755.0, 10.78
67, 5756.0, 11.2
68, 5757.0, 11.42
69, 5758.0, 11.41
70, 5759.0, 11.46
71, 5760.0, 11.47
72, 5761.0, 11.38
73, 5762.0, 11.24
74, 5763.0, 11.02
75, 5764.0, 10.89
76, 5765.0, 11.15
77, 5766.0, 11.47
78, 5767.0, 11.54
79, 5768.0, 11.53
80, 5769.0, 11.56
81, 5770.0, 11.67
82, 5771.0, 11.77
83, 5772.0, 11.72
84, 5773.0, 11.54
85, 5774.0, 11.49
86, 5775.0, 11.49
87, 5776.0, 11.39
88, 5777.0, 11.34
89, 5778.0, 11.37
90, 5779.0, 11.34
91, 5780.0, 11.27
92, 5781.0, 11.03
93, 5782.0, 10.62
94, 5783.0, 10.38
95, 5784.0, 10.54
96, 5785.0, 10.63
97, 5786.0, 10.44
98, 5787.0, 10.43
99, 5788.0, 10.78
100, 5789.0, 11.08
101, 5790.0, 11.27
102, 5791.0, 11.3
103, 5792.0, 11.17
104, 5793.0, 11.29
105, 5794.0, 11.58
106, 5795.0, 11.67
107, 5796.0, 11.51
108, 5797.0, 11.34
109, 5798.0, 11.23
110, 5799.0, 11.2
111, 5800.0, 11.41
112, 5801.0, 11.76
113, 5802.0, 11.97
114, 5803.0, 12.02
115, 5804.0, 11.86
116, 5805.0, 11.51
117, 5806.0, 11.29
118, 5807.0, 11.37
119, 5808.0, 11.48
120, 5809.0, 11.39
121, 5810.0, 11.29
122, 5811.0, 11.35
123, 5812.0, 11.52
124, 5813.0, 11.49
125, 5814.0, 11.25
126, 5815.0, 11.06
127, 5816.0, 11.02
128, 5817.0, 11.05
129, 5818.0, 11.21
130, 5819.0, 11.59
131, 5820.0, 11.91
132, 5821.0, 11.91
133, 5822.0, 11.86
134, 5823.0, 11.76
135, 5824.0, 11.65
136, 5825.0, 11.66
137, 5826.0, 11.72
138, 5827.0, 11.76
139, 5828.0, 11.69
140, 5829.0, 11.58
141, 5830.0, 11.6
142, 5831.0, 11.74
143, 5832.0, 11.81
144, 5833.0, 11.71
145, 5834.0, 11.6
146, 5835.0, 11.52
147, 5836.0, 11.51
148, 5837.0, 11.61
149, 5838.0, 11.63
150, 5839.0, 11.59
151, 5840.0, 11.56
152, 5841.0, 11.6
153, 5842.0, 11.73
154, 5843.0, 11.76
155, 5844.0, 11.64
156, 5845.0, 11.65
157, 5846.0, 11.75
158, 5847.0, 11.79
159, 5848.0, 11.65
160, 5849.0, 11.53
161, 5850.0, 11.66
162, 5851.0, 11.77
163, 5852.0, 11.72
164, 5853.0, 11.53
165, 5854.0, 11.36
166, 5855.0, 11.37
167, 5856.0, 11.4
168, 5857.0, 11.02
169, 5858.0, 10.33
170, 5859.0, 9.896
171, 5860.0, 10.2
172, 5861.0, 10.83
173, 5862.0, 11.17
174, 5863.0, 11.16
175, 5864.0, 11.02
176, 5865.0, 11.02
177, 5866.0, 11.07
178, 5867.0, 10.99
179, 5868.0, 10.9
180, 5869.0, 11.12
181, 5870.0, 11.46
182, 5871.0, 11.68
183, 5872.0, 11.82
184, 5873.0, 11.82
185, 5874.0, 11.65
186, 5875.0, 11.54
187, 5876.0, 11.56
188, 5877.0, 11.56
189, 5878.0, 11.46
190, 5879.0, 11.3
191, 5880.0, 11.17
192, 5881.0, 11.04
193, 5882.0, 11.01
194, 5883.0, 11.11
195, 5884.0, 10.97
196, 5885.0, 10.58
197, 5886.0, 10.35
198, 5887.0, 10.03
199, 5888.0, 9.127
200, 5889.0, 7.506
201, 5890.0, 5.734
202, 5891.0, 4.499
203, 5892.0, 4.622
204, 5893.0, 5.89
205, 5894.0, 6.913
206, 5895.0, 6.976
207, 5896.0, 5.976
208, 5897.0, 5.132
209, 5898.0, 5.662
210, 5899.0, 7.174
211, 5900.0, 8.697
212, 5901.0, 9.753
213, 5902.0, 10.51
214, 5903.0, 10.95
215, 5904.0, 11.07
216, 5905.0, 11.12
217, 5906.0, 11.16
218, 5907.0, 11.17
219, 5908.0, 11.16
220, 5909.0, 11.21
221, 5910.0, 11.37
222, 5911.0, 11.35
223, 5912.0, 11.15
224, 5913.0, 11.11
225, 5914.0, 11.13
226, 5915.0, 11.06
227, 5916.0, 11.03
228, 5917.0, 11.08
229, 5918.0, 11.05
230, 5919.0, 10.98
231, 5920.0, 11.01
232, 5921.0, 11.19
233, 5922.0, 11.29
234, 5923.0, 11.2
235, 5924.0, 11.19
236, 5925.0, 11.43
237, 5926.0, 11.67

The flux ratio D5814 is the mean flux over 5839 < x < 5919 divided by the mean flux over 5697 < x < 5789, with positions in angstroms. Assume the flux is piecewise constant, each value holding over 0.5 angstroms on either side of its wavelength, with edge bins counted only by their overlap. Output 0.94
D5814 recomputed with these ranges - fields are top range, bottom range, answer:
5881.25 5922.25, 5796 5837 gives 0.83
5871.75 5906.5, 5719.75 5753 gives 0.82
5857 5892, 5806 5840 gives 0.91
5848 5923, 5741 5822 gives 0.91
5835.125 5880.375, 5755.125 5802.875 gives 1.01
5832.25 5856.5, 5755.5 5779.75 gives 1.02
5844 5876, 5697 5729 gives 1.04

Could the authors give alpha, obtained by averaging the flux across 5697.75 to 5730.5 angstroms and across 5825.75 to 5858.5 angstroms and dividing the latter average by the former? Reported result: 1.07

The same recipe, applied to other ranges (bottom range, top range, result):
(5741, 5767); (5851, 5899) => 0.88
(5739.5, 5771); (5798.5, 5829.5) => 1.02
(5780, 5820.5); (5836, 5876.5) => 1.01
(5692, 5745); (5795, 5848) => 1.05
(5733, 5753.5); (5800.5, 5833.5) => 1.02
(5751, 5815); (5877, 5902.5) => 0.76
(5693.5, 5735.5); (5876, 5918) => 0.88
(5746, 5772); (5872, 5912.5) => 0.84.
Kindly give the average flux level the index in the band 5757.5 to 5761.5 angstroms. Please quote 11.4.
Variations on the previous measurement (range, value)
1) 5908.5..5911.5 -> 11.3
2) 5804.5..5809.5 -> 11.4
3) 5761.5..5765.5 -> 11.1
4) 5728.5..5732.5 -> 11.2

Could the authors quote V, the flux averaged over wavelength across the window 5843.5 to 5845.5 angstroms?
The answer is 11.6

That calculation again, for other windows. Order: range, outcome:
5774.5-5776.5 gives 11.4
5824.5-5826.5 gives 11.7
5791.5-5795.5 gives 11.4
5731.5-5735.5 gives 11.2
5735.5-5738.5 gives 11.7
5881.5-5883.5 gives 11.1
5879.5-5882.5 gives 11.1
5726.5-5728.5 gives 11.3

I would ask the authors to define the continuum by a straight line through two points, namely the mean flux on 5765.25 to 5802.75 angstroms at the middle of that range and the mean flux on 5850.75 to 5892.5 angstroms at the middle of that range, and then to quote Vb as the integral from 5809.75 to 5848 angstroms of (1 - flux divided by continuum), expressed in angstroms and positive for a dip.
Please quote -2.4 angstroms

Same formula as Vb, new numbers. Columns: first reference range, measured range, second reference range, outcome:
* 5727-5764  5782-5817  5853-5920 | -1.22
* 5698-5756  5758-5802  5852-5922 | -2.01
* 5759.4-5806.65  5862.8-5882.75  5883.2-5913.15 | -3.88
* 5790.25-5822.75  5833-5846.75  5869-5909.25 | -1.18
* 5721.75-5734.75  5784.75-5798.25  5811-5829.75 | 0.40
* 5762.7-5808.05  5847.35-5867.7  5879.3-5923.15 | -1.73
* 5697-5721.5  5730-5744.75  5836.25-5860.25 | -0.68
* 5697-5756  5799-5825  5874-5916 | -3.01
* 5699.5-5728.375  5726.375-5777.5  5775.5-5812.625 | -1.62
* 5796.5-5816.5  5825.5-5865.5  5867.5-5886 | -0.25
